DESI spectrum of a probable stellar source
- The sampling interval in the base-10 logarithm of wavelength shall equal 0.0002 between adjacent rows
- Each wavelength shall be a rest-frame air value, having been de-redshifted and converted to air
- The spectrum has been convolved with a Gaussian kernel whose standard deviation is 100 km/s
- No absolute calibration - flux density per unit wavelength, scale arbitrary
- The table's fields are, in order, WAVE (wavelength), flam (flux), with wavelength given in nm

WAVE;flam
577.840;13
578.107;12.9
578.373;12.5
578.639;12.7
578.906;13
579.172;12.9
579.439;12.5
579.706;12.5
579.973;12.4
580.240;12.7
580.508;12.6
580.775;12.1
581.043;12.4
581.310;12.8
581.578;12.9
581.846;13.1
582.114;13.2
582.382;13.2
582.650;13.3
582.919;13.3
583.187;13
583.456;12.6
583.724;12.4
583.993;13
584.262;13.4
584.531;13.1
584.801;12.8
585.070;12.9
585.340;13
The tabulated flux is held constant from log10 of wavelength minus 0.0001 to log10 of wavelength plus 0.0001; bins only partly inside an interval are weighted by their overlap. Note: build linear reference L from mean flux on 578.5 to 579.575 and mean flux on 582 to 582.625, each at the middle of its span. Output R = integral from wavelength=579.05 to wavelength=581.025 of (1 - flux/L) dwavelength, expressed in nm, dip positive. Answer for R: 0.06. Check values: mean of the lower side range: 12.8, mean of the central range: 12.5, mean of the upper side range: 13.2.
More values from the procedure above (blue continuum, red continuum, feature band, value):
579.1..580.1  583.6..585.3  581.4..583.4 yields -0.05 nm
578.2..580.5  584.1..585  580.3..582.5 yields 0.01 nm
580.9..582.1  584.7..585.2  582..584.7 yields -0.04 nm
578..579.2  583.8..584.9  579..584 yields 0.05 nm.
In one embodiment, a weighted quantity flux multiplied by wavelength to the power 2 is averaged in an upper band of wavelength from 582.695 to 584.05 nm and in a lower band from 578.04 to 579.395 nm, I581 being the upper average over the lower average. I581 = 1.0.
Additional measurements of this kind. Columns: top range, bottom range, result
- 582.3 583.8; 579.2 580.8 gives 1.05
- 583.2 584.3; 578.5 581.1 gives 1.03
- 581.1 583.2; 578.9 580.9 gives 1.05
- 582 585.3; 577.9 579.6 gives 1.04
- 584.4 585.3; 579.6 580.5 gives 1.05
